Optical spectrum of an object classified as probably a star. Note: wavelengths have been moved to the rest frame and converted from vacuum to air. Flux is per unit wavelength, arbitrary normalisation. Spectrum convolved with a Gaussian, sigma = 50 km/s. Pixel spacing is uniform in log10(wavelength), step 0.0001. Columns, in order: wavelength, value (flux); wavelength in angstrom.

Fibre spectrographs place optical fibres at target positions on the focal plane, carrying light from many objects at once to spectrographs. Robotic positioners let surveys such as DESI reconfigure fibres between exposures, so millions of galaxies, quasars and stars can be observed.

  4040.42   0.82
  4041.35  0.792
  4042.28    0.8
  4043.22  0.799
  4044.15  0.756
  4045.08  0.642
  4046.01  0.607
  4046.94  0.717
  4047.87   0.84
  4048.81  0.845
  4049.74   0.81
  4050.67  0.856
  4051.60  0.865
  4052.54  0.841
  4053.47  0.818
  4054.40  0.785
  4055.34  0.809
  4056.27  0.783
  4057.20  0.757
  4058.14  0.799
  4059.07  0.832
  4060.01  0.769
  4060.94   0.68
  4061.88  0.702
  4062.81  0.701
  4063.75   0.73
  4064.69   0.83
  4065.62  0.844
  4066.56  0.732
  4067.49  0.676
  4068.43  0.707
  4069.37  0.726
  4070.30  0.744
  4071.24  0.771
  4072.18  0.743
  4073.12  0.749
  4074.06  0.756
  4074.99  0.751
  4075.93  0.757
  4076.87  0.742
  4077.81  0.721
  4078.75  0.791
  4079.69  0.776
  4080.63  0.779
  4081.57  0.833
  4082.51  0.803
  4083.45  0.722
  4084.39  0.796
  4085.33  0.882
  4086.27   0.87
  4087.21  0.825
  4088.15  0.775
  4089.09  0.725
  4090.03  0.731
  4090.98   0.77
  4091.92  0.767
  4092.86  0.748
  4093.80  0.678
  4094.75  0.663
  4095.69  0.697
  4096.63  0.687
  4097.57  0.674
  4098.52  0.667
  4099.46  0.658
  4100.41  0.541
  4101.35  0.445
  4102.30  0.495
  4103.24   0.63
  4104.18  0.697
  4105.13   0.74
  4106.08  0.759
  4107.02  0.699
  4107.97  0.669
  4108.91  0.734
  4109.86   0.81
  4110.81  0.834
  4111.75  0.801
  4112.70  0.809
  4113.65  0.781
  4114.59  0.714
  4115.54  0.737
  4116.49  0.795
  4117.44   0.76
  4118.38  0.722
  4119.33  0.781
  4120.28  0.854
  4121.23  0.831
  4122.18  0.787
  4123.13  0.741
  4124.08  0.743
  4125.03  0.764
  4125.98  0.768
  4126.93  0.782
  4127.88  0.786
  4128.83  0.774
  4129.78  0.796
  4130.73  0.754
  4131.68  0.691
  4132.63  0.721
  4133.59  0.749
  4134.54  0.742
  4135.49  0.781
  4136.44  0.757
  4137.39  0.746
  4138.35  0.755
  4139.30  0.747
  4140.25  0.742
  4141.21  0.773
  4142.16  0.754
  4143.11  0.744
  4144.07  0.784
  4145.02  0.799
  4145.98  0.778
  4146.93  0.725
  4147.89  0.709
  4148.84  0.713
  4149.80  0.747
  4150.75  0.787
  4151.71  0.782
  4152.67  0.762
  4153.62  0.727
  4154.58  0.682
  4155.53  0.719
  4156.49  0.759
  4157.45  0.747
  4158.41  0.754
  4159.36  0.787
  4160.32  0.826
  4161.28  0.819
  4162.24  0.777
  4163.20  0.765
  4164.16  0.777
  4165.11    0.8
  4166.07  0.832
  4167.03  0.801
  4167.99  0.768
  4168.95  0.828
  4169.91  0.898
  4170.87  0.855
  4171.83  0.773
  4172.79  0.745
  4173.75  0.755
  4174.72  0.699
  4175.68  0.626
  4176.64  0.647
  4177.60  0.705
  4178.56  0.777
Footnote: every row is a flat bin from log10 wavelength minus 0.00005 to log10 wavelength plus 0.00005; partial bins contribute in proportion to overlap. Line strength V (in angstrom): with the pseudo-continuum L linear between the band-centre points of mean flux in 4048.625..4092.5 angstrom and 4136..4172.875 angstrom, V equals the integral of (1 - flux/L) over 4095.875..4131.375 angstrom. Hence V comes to 2.0 angstrom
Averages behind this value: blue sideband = 0.776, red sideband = 0.771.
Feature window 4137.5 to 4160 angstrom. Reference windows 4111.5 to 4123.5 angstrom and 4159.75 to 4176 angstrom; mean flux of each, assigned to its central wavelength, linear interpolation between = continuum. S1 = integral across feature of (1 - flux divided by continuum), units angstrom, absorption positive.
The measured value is 0.90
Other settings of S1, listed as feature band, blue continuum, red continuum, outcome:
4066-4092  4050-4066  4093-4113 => -0.9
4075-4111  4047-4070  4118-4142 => 2.2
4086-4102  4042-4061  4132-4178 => 1.6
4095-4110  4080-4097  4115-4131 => 2.1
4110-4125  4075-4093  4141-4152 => -0.2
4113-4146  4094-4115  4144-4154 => -1.7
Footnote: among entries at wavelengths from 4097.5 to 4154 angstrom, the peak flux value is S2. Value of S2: 0.854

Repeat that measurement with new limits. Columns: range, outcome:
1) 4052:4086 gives 0.882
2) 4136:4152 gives 0.799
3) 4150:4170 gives 0.898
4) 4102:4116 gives 0.834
